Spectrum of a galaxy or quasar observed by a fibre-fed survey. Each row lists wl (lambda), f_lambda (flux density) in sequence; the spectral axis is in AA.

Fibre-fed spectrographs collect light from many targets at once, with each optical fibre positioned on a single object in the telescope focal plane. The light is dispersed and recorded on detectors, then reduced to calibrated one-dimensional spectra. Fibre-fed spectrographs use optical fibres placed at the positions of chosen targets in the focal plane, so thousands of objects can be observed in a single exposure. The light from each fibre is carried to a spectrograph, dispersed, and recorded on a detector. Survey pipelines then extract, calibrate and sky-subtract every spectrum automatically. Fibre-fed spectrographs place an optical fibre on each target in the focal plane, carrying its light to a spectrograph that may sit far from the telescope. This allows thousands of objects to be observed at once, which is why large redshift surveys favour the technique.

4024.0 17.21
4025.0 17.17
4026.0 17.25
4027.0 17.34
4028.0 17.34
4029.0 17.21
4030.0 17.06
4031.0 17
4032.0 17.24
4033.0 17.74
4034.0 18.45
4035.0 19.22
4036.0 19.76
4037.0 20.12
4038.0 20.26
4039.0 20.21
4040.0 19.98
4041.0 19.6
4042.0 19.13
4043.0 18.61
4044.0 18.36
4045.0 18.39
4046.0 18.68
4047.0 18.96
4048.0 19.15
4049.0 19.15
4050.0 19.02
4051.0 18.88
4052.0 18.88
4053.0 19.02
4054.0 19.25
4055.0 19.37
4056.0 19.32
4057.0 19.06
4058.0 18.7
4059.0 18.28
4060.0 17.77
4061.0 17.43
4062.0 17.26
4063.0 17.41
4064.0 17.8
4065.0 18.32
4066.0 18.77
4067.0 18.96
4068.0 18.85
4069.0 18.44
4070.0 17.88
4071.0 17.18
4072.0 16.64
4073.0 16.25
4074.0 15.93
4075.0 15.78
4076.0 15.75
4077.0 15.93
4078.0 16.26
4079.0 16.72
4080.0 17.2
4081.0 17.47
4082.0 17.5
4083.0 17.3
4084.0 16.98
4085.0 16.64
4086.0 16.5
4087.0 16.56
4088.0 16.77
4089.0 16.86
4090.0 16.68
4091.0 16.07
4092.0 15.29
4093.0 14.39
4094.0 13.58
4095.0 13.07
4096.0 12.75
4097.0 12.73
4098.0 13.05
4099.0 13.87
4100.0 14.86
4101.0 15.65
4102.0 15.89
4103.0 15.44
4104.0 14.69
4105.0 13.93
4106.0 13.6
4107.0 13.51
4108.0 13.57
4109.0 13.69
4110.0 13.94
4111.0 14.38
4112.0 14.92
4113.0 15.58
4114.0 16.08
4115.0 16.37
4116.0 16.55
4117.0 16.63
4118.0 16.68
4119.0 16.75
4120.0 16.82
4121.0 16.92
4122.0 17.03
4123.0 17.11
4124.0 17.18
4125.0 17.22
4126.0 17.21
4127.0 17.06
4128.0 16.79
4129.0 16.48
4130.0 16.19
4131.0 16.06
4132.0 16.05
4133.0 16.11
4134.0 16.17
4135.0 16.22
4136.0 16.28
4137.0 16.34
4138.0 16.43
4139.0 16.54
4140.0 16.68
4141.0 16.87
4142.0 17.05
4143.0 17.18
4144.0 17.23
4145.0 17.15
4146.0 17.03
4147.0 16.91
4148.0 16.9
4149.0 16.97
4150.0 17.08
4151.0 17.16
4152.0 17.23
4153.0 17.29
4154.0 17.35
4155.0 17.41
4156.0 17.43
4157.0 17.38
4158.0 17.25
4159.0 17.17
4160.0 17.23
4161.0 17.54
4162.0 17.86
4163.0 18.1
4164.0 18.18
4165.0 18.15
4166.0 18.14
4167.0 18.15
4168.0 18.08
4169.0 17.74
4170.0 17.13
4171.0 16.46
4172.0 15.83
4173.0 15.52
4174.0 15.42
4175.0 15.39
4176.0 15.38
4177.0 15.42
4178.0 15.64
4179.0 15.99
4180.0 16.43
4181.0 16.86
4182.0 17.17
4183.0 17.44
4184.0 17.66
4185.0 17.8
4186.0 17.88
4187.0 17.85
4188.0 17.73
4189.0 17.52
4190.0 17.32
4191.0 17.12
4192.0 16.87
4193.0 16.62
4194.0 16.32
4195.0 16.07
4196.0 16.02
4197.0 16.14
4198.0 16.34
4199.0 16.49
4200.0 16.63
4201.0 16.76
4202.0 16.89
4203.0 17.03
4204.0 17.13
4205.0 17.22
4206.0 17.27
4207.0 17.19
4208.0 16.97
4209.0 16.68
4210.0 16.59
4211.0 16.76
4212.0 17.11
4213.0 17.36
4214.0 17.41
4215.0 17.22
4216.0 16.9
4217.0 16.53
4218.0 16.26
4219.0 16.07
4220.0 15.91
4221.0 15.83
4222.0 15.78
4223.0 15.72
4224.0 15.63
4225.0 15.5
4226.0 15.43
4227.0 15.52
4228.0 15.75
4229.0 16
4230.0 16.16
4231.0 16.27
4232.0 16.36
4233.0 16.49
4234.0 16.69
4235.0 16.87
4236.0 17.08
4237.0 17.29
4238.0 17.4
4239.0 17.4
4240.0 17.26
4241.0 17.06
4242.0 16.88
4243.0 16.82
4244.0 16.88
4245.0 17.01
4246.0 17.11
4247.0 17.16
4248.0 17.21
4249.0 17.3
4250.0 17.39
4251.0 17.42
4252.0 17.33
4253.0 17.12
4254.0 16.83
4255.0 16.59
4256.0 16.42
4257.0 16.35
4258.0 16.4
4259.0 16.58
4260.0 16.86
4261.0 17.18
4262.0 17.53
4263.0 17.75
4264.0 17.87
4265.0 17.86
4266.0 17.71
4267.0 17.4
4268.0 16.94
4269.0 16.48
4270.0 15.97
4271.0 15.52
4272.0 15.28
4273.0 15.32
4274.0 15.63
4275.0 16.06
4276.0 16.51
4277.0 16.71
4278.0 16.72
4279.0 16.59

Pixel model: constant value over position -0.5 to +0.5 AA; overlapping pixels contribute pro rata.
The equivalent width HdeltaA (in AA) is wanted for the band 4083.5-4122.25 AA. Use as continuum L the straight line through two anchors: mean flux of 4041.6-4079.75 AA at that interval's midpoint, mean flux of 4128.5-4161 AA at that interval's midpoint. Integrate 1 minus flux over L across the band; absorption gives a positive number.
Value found 4.85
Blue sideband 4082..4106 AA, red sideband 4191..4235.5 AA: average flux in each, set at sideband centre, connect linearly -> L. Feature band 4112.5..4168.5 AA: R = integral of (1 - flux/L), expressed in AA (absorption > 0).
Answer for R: -4.5 AA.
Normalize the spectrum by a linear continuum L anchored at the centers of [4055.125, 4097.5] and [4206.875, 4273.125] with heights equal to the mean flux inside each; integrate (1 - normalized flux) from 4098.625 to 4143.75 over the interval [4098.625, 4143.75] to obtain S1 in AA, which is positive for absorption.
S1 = 2.3 AA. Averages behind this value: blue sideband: 16.8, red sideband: 16.7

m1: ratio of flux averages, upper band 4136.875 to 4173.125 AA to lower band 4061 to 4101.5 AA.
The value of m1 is 1.06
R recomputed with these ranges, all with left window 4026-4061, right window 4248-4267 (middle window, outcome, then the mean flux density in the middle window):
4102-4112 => 2.2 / 14.2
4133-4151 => 1.2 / 16.8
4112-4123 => 1.0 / 16.5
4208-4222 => 0.6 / 16.6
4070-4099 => 4.0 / 15.9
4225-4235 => 0.7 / 16.1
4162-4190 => 1.1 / 17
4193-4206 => 0.7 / 16.6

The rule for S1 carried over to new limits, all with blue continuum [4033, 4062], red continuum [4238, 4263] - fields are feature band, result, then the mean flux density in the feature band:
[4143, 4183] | 1.9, 17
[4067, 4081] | 1.3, 16.9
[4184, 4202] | 0.7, 16.9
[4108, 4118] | 1.6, 15.3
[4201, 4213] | 0.3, 17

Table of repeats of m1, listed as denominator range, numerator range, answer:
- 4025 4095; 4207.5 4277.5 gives 0.94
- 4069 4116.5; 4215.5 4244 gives 1.06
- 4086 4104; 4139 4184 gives 1.14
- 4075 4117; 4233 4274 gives 1.10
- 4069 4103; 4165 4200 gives 1.06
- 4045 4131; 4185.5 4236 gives 1.00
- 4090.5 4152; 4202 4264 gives 1.06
